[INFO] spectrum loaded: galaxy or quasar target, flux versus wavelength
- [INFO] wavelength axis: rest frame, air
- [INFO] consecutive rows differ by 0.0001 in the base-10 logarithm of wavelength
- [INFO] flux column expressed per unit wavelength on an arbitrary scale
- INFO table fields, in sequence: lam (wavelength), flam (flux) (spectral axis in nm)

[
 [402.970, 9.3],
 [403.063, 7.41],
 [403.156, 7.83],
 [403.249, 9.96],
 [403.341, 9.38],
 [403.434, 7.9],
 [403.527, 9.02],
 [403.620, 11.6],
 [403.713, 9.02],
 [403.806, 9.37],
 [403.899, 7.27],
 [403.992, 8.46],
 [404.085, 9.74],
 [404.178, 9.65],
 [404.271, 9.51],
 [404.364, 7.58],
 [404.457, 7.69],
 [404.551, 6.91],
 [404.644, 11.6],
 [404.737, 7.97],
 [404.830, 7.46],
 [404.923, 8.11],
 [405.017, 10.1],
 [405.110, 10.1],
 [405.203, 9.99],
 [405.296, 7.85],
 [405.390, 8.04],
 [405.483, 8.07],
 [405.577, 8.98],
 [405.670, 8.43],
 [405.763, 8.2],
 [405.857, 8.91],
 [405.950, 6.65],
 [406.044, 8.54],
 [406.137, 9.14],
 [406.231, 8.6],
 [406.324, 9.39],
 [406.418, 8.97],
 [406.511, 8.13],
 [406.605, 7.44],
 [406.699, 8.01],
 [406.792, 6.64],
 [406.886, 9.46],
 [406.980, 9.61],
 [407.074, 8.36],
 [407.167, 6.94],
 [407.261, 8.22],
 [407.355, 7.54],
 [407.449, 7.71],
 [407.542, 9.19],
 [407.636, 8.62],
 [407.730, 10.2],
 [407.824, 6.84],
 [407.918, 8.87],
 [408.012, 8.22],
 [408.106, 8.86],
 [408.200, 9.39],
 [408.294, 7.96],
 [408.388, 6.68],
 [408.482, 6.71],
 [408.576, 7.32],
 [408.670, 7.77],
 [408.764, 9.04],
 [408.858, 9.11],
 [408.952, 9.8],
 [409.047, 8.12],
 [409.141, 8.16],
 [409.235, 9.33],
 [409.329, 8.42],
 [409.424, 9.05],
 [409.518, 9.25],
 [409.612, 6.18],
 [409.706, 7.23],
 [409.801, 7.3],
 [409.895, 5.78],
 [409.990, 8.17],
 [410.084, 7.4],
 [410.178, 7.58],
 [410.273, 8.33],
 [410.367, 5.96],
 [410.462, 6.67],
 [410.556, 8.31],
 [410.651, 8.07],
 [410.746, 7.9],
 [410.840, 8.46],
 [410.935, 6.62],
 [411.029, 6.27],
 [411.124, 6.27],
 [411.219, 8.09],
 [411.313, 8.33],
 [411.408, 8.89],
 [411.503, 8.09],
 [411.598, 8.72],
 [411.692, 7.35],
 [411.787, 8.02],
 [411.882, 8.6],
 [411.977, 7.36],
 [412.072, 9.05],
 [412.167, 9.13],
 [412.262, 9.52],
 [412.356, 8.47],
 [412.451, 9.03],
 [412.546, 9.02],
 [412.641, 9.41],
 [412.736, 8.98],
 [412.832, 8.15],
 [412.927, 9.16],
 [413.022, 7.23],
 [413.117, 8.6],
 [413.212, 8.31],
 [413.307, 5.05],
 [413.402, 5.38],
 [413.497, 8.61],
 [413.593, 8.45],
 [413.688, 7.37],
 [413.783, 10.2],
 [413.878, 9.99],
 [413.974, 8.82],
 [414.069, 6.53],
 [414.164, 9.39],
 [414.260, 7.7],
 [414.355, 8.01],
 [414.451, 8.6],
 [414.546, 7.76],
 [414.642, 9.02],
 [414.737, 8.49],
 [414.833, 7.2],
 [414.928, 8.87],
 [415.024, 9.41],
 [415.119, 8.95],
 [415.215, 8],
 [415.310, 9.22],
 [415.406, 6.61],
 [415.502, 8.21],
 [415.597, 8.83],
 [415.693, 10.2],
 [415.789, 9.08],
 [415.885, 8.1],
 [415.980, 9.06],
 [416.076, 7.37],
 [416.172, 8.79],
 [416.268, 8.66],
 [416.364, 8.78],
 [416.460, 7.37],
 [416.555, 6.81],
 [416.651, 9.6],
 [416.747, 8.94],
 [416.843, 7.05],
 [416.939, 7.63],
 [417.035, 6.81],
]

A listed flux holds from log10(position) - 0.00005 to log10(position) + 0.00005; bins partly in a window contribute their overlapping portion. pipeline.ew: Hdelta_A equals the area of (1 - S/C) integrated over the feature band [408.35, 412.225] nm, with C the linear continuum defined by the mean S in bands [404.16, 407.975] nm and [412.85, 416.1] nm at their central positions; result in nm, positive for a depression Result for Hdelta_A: 0.23 nm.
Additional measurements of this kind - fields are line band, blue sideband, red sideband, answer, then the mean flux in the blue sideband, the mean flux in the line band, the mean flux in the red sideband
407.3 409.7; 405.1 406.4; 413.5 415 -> 0.07 nm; 8.6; 8.32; 8.44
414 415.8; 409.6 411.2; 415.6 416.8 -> -0.03 nm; 7.24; 8.42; 8.57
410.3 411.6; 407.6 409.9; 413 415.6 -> 0.10 nm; 8.21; 7.59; 8.17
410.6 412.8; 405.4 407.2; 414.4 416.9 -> 0.04 nm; 8.35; 8.24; 8.42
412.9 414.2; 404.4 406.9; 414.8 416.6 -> 0.06 nm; 8.48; 8.05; 8.41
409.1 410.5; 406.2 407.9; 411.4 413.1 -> 0.13 nm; 8.33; 7.66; 8.56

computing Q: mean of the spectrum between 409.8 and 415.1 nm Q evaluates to 8.07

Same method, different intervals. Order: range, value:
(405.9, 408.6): 8.22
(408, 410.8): 7.93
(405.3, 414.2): 8.15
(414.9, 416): 8.7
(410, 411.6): 7.63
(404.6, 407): 8.62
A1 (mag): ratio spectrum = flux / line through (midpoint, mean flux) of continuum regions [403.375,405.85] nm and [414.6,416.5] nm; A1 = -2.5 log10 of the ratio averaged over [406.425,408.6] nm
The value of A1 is 0.07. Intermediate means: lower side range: 8.8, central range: 8.15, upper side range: 8.51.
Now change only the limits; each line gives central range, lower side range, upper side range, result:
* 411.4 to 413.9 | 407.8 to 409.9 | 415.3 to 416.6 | -0.01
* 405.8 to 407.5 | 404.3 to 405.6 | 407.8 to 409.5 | 0.03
